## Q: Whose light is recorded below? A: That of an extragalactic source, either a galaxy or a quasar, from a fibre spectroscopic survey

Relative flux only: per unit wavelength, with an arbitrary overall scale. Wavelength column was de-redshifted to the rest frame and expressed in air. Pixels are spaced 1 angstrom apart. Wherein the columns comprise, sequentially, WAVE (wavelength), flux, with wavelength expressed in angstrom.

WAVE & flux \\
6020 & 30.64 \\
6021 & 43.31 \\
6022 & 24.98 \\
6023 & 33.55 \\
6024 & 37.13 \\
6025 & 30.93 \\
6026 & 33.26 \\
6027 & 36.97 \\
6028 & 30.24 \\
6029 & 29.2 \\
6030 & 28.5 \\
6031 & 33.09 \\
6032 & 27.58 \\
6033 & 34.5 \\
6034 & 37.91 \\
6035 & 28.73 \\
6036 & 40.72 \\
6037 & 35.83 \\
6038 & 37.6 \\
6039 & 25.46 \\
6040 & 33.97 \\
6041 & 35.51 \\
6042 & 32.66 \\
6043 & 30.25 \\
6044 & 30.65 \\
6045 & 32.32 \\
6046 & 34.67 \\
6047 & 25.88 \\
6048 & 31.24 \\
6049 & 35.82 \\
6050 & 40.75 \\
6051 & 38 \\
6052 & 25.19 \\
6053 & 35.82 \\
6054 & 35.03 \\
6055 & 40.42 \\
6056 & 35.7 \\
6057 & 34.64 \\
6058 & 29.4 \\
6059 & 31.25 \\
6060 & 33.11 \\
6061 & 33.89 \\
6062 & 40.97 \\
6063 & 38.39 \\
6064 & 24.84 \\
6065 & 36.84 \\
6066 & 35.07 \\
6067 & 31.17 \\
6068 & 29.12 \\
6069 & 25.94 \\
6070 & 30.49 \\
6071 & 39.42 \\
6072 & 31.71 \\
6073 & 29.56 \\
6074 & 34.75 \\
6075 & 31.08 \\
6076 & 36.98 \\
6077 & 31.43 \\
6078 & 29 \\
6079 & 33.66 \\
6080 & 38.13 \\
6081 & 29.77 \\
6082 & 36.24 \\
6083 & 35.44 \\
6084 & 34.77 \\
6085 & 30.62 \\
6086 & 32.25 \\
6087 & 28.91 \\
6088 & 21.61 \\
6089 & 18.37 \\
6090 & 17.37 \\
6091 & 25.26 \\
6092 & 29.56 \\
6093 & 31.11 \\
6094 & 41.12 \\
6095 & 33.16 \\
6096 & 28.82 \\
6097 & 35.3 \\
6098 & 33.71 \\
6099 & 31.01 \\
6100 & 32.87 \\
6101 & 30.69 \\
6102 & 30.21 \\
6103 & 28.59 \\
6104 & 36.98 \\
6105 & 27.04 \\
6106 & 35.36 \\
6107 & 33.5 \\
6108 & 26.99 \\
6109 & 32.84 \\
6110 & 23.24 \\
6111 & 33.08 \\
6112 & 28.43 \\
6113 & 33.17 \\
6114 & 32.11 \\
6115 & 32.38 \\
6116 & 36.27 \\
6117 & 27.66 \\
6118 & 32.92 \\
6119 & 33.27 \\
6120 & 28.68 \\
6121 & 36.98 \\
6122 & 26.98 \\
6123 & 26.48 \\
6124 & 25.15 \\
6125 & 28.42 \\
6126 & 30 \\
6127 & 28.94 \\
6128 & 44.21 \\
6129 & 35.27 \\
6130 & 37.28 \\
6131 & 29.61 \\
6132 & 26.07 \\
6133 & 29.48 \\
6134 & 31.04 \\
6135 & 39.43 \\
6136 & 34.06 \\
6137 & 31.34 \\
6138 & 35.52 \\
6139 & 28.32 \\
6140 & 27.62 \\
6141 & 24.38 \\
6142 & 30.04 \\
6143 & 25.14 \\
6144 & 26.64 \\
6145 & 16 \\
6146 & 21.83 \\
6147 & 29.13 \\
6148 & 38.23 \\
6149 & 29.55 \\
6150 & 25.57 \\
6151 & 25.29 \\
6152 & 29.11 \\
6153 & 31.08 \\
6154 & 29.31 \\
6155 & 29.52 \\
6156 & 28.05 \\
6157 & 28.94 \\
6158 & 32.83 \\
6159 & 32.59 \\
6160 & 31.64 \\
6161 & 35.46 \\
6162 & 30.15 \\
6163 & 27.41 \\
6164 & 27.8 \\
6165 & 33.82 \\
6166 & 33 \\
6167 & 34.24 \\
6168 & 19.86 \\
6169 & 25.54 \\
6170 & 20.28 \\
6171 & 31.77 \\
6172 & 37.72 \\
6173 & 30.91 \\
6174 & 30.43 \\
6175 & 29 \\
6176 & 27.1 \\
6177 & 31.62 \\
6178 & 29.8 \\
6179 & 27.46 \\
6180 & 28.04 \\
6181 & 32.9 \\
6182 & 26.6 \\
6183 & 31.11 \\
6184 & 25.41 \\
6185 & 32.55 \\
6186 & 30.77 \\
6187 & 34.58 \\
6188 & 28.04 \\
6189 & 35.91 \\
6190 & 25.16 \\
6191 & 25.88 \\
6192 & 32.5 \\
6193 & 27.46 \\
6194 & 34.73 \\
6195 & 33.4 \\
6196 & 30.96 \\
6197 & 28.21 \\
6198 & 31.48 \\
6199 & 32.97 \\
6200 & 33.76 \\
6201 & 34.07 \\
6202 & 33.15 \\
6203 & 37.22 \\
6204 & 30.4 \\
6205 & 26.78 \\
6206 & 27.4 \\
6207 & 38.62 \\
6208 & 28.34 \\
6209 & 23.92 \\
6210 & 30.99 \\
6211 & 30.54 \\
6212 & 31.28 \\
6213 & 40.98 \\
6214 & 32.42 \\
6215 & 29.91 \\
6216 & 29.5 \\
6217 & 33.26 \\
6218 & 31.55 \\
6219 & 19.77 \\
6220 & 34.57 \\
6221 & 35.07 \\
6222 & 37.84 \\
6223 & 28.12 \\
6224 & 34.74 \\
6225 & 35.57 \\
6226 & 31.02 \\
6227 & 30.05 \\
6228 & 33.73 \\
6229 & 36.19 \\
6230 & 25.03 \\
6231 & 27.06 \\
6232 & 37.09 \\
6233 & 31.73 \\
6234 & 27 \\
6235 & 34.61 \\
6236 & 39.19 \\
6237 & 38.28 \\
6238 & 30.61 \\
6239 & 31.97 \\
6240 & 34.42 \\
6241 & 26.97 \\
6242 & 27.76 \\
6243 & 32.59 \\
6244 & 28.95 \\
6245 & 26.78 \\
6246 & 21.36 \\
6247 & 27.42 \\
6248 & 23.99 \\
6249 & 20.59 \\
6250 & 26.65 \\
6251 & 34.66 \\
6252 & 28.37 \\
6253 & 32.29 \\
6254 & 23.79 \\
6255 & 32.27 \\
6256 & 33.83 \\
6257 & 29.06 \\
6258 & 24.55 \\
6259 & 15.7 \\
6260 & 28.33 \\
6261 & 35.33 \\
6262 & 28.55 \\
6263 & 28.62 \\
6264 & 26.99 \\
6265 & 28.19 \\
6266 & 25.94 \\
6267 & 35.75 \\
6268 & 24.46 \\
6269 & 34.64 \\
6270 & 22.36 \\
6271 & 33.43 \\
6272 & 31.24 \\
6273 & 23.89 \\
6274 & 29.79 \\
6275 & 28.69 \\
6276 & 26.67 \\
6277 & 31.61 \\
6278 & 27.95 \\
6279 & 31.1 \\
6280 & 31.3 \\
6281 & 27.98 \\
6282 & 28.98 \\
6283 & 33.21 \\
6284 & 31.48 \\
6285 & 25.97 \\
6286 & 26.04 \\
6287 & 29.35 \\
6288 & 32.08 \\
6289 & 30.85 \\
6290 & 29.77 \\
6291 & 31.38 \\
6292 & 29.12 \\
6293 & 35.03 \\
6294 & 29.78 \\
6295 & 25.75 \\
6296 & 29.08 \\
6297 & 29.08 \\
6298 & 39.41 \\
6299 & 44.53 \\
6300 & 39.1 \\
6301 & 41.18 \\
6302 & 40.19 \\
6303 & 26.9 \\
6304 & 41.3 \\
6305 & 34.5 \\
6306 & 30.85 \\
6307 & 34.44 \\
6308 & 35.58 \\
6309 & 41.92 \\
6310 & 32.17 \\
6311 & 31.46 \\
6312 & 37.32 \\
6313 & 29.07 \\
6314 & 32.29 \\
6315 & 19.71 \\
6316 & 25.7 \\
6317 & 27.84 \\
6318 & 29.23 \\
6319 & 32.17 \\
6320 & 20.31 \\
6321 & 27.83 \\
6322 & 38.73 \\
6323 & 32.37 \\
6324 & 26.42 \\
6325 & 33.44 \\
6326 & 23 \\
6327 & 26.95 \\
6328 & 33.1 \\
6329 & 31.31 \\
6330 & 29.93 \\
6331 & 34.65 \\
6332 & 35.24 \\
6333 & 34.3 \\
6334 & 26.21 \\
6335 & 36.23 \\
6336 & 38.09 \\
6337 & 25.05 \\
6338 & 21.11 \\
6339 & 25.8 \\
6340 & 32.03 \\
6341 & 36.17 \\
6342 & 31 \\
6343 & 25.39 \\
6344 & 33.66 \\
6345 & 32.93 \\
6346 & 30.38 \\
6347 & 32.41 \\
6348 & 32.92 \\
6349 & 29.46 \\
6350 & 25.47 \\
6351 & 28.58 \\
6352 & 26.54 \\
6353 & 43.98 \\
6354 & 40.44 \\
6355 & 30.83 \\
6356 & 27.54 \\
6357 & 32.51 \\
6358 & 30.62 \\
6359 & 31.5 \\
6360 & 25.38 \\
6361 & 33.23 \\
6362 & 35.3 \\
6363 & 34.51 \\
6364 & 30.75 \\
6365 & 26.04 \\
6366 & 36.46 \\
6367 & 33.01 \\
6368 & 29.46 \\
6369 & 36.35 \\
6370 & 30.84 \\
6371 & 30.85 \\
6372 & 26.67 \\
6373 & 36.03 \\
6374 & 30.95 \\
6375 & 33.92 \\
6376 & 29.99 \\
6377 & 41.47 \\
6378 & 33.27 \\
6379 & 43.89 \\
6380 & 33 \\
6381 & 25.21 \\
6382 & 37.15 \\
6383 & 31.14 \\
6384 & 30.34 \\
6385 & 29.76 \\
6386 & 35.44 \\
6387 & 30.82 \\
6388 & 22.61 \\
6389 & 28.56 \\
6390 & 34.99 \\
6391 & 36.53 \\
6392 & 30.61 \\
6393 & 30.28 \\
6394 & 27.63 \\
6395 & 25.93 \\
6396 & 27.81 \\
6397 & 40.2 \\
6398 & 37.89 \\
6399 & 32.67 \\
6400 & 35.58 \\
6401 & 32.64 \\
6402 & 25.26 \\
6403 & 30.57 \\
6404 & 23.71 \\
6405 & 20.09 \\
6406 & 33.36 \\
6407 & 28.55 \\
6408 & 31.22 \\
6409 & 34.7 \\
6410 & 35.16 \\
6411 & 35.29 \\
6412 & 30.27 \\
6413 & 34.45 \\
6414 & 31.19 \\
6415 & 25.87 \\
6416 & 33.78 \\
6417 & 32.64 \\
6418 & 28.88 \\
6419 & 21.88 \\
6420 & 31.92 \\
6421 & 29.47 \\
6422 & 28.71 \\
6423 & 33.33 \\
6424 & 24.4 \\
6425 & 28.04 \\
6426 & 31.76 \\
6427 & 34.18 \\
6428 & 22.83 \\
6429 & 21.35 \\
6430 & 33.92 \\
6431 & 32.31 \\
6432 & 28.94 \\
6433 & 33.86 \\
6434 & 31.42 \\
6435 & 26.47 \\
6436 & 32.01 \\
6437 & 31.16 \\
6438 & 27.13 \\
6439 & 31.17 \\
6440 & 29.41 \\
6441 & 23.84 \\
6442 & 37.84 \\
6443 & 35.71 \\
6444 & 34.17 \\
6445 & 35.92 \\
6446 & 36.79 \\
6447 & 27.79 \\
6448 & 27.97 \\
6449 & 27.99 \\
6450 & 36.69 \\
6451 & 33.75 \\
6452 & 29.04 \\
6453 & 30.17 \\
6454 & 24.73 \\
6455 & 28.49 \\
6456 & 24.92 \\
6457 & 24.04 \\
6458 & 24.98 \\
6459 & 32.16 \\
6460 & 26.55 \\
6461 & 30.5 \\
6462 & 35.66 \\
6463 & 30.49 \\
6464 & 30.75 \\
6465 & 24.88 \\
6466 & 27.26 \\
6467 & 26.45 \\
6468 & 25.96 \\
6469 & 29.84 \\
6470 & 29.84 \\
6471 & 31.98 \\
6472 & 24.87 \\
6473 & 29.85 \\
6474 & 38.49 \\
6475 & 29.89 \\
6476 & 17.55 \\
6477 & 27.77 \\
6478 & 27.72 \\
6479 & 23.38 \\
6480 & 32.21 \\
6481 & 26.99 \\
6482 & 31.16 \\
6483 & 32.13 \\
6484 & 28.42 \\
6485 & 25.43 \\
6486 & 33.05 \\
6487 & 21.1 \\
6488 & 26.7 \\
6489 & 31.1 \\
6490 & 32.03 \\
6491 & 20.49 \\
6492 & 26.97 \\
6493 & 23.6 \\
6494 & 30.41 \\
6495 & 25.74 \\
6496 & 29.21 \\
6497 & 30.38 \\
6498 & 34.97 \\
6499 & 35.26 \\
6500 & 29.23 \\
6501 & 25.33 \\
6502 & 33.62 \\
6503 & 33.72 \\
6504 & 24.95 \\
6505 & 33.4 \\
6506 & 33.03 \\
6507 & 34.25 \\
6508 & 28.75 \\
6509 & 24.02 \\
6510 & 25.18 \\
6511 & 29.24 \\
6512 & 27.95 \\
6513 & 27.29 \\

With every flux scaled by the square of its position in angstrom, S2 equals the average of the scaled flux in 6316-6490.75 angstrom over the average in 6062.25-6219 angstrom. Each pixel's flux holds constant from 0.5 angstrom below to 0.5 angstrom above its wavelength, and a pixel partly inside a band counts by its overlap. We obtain 1.1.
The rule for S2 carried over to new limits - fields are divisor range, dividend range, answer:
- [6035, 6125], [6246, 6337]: 1.02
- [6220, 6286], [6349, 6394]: 1.11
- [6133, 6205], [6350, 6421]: 1.13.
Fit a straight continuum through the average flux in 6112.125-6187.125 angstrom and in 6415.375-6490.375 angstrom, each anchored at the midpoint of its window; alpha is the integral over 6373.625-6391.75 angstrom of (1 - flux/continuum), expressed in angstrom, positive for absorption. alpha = -1.9 angstrom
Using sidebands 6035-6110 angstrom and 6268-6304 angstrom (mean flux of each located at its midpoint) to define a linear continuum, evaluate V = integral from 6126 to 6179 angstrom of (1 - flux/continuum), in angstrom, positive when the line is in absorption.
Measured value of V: 3.2 angstrom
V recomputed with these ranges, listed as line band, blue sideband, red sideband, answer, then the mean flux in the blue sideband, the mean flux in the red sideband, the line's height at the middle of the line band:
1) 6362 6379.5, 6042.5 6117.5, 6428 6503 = -1.9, 32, 29.3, 30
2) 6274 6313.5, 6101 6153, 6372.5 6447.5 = -1.9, 30.3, 31.2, 30.8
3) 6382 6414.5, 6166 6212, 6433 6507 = -1.7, 30.3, 29.5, 29.7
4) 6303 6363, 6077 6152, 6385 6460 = -1.7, 30.5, 30.3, 30.4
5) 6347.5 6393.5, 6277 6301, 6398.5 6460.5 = -2.1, 31.4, 30.1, 30.7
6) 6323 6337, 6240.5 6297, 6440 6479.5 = -1.1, 28.7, 29.4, 28.9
